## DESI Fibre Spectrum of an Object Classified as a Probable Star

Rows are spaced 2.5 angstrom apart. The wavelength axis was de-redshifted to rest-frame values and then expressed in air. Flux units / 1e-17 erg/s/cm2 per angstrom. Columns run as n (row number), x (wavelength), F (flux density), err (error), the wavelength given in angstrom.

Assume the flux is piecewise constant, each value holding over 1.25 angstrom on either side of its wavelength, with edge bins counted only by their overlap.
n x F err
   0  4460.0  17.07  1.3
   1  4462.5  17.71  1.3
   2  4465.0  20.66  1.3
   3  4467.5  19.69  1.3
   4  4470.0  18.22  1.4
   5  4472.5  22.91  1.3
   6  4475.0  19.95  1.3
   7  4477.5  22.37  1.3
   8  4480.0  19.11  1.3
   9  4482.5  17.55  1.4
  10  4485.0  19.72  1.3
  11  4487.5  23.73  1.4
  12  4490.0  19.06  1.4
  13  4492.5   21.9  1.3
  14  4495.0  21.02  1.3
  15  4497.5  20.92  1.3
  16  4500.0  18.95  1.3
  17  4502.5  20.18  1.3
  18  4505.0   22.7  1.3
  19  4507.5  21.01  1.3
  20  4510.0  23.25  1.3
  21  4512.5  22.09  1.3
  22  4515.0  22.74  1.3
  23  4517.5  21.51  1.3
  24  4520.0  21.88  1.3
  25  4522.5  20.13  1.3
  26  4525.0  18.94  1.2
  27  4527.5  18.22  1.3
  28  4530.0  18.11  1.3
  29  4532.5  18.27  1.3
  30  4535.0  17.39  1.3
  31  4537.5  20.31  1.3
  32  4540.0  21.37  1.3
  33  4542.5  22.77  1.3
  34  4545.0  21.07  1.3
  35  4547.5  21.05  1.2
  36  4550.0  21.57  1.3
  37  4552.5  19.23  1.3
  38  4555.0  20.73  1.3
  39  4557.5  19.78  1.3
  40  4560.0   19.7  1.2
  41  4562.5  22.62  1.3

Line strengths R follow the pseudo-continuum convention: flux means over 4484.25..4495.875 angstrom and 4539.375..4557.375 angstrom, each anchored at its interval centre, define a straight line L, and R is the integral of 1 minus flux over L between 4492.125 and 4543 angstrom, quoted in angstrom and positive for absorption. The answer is 1.18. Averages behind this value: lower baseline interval 21.1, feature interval 20.6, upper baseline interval 21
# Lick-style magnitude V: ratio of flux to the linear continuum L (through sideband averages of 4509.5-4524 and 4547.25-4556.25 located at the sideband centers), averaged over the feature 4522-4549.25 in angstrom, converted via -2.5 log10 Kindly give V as 0.07 mag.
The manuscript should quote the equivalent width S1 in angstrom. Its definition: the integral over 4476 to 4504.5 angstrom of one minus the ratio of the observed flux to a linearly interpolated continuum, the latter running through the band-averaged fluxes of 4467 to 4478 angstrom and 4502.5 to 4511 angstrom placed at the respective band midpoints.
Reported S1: 1.1 angstrom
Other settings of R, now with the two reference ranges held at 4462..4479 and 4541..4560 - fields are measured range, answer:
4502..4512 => -0.7 angstrom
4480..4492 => 0.2 angstrom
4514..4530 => 0.2 angstrom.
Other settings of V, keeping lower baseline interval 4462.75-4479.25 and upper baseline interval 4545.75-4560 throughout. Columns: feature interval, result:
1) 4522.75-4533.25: 0.10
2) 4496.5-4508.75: -0.02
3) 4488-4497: -0.03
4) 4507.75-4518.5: -0.10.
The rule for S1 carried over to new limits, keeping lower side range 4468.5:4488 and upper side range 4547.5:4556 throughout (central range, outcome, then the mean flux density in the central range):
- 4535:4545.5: -0.2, 20.9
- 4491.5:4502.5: -0.1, 20.6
